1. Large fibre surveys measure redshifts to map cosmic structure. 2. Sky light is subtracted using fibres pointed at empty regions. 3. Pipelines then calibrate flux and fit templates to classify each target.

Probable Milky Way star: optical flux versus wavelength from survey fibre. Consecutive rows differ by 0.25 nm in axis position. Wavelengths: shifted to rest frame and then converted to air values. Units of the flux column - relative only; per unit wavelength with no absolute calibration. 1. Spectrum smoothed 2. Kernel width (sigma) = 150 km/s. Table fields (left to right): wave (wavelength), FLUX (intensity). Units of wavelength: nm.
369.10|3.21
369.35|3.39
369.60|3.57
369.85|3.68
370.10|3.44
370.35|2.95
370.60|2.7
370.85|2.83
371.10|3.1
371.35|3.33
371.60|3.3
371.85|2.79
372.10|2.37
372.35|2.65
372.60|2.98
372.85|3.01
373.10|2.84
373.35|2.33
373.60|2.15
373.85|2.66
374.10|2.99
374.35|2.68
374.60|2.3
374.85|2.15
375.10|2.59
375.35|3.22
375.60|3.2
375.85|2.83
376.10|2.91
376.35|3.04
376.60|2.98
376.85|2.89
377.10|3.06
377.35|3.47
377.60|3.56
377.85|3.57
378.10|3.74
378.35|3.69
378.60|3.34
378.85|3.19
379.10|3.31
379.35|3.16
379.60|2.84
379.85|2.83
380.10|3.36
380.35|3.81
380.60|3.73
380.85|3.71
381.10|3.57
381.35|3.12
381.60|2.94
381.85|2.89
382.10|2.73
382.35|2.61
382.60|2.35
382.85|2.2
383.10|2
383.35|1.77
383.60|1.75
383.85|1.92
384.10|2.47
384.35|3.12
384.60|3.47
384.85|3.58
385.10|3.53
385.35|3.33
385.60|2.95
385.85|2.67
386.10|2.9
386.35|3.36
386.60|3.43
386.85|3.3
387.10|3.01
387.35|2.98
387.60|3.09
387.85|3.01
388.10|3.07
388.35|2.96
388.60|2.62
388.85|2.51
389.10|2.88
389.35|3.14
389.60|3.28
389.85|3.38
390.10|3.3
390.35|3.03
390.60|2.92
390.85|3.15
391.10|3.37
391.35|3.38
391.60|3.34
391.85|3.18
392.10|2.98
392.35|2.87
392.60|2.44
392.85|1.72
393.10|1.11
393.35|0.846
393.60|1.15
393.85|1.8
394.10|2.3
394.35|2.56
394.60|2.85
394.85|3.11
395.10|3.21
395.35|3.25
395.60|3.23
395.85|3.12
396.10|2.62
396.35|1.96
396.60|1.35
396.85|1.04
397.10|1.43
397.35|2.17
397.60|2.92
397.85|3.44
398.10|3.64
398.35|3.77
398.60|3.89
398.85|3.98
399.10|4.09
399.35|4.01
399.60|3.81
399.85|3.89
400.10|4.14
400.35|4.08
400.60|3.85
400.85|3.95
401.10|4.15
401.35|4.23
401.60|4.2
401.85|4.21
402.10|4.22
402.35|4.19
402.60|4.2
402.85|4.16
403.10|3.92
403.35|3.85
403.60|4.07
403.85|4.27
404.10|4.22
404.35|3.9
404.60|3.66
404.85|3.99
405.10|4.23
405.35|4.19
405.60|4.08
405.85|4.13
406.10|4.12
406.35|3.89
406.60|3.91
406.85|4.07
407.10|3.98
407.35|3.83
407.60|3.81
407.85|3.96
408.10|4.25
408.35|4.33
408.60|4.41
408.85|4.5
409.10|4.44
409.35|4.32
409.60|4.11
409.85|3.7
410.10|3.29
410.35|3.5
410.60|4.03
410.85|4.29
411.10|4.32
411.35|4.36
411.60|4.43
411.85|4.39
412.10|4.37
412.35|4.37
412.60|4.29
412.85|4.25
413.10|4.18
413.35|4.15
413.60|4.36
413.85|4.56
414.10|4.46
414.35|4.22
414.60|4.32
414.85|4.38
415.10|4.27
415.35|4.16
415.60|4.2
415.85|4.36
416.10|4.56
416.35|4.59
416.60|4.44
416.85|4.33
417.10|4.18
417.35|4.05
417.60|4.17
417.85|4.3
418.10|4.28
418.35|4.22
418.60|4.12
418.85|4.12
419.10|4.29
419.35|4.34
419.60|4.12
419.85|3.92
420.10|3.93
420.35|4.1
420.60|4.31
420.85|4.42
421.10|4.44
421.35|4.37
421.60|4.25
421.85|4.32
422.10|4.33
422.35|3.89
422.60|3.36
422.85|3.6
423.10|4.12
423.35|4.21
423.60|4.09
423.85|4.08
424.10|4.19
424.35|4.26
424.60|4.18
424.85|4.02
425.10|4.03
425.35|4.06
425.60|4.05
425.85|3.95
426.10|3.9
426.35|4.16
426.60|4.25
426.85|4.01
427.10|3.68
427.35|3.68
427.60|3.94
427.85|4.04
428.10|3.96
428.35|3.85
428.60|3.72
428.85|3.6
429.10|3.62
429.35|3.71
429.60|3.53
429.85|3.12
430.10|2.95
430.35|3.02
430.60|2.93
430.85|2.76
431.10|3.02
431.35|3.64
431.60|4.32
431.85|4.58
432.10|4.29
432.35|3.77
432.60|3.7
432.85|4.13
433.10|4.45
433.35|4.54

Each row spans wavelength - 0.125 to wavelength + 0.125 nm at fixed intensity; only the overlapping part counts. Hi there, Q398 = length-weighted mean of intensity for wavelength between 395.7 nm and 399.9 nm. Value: 2.99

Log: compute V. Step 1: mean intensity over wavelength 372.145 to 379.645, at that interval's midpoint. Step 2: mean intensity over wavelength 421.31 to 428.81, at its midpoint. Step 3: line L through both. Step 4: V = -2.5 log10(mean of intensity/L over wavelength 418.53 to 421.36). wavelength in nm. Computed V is -0.08 mag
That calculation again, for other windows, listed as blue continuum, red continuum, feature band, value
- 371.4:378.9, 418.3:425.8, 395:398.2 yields 0.34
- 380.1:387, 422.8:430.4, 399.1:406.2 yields -0.21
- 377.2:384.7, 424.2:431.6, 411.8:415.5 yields -0.23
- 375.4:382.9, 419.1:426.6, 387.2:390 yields 0.13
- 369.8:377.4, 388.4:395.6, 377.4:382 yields -0.19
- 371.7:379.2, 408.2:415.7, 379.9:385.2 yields 0.11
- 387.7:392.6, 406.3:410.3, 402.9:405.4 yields -0.06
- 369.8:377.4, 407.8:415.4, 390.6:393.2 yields 0.26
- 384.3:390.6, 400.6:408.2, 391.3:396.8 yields 0.38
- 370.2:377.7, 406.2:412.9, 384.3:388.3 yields 0.04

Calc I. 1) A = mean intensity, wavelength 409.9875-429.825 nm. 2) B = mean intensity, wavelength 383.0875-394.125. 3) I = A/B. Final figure 1.5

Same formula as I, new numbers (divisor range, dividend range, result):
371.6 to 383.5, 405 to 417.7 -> 1.43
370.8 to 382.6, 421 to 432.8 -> 1.28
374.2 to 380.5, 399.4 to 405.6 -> 1.31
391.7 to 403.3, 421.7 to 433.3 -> 1.24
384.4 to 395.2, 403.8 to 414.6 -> 1.45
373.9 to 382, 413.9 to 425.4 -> 1.34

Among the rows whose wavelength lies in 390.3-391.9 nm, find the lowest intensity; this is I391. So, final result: 2.92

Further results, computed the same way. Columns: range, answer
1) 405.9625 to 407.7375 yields 3.81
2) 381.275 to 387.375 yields 1.75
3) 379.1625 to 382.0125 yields 2.83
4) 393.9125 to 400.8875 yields 1.04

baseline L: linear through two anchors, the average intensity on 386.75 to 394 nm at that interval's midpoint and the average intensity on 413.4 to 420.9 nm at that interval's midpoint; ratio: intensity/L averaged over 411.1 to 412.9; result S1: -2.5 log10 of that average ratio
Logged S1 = -0.10 mag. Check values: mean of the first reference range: 2.75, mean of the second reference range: 4.27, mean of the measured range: 4.35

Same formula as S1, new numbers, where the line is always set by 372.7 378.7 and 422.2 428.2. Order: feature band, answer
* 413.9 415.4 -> -0.15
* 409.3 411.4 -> -0.08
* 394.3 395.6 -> 0.11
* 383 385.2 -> 0.20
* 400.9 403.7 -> -0.17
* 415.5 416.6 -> -0.17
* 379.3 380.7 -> -0.08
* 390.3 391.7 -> 0.03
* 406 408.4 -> -0.11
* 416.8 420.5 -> -0.08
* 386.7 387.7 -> 0.03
